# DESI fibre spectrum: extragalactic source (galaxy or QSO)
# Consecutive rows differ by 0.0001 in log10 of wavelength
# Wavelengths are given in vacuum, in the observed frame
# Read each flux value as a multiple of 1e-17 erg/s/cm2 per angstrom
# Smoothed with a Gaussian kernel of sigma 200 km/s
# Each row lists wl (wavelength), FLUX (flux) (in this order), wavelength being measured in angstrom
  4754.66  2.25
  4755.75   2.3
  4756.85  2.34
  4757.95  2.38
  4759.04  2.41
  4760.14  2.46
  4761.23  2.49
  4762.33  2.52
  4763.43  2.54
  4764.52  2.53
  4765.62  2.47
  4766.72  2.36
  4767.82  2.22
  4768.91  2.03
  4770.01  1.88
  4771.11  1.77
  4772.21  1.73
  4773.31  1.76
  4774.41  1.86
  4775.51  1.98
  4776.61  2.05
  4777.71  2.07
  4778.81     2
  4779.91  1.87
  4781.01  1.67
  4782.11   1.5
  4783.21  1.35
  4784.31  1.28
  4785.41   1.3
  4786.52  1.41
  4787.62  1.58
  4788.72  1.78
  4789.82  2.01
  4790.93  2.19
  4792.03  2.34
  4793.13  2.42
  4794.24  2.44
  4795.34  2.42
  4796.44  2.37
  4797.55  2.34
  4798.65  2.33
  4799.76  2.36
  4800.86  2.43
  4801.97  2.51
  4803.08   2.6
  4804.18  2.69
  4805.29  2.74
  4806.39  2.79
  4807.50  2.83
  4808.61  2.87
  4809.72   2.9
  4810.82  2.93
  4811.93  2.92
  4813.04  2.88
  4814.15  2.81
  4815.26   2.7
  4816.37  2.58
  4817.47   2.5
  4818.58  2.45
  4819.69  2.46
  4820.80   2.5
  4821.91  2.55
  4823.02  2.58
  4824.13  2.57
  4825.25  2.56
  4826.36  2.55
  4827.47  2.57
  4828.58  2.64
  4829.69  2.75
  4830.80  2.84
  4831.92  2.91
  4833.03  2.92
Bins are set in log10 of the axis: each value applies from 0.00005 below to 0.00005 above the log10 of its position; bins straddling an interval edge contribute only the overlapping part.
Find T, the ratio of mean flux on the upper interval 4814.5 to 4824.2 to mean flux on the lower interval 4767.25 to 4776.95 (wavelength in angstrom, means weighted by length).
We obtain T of 1.3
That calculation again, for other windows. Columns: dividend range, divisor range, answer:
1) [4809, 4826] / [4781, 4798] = 1.40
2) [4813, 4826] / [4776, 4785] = 1.50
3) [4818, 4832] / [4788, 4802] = 1.14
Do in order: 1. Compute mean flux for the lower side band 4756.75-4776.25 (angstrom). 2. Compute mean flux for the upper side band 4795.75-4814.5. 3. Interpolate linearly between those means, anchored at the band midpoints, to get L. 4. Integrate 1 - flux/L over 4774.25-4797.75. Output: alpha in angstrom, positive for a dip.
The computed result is 5.1 angstrom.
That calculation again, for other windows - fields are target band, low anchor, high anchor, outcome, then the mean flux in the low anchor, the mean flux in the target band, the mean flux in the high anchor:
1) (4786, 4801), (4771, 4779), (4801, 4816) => 1.40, 1.9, 2.17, 2.77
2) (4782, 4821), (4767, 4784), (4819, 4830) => -1.91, 1.85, 2.36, 2.57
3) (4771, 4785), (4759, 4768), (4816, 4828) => 4.06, 2.45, 1.76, 2.53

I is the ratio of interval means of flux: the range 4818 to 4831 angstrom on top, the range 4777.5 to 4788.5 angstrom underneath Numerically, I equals 1.62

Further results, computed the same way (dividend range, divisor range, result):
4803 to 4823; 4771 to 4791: 1.56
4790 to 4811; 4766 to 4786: 1.39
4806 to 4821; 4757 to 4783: 1.30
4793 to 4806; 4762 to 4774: 1.15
